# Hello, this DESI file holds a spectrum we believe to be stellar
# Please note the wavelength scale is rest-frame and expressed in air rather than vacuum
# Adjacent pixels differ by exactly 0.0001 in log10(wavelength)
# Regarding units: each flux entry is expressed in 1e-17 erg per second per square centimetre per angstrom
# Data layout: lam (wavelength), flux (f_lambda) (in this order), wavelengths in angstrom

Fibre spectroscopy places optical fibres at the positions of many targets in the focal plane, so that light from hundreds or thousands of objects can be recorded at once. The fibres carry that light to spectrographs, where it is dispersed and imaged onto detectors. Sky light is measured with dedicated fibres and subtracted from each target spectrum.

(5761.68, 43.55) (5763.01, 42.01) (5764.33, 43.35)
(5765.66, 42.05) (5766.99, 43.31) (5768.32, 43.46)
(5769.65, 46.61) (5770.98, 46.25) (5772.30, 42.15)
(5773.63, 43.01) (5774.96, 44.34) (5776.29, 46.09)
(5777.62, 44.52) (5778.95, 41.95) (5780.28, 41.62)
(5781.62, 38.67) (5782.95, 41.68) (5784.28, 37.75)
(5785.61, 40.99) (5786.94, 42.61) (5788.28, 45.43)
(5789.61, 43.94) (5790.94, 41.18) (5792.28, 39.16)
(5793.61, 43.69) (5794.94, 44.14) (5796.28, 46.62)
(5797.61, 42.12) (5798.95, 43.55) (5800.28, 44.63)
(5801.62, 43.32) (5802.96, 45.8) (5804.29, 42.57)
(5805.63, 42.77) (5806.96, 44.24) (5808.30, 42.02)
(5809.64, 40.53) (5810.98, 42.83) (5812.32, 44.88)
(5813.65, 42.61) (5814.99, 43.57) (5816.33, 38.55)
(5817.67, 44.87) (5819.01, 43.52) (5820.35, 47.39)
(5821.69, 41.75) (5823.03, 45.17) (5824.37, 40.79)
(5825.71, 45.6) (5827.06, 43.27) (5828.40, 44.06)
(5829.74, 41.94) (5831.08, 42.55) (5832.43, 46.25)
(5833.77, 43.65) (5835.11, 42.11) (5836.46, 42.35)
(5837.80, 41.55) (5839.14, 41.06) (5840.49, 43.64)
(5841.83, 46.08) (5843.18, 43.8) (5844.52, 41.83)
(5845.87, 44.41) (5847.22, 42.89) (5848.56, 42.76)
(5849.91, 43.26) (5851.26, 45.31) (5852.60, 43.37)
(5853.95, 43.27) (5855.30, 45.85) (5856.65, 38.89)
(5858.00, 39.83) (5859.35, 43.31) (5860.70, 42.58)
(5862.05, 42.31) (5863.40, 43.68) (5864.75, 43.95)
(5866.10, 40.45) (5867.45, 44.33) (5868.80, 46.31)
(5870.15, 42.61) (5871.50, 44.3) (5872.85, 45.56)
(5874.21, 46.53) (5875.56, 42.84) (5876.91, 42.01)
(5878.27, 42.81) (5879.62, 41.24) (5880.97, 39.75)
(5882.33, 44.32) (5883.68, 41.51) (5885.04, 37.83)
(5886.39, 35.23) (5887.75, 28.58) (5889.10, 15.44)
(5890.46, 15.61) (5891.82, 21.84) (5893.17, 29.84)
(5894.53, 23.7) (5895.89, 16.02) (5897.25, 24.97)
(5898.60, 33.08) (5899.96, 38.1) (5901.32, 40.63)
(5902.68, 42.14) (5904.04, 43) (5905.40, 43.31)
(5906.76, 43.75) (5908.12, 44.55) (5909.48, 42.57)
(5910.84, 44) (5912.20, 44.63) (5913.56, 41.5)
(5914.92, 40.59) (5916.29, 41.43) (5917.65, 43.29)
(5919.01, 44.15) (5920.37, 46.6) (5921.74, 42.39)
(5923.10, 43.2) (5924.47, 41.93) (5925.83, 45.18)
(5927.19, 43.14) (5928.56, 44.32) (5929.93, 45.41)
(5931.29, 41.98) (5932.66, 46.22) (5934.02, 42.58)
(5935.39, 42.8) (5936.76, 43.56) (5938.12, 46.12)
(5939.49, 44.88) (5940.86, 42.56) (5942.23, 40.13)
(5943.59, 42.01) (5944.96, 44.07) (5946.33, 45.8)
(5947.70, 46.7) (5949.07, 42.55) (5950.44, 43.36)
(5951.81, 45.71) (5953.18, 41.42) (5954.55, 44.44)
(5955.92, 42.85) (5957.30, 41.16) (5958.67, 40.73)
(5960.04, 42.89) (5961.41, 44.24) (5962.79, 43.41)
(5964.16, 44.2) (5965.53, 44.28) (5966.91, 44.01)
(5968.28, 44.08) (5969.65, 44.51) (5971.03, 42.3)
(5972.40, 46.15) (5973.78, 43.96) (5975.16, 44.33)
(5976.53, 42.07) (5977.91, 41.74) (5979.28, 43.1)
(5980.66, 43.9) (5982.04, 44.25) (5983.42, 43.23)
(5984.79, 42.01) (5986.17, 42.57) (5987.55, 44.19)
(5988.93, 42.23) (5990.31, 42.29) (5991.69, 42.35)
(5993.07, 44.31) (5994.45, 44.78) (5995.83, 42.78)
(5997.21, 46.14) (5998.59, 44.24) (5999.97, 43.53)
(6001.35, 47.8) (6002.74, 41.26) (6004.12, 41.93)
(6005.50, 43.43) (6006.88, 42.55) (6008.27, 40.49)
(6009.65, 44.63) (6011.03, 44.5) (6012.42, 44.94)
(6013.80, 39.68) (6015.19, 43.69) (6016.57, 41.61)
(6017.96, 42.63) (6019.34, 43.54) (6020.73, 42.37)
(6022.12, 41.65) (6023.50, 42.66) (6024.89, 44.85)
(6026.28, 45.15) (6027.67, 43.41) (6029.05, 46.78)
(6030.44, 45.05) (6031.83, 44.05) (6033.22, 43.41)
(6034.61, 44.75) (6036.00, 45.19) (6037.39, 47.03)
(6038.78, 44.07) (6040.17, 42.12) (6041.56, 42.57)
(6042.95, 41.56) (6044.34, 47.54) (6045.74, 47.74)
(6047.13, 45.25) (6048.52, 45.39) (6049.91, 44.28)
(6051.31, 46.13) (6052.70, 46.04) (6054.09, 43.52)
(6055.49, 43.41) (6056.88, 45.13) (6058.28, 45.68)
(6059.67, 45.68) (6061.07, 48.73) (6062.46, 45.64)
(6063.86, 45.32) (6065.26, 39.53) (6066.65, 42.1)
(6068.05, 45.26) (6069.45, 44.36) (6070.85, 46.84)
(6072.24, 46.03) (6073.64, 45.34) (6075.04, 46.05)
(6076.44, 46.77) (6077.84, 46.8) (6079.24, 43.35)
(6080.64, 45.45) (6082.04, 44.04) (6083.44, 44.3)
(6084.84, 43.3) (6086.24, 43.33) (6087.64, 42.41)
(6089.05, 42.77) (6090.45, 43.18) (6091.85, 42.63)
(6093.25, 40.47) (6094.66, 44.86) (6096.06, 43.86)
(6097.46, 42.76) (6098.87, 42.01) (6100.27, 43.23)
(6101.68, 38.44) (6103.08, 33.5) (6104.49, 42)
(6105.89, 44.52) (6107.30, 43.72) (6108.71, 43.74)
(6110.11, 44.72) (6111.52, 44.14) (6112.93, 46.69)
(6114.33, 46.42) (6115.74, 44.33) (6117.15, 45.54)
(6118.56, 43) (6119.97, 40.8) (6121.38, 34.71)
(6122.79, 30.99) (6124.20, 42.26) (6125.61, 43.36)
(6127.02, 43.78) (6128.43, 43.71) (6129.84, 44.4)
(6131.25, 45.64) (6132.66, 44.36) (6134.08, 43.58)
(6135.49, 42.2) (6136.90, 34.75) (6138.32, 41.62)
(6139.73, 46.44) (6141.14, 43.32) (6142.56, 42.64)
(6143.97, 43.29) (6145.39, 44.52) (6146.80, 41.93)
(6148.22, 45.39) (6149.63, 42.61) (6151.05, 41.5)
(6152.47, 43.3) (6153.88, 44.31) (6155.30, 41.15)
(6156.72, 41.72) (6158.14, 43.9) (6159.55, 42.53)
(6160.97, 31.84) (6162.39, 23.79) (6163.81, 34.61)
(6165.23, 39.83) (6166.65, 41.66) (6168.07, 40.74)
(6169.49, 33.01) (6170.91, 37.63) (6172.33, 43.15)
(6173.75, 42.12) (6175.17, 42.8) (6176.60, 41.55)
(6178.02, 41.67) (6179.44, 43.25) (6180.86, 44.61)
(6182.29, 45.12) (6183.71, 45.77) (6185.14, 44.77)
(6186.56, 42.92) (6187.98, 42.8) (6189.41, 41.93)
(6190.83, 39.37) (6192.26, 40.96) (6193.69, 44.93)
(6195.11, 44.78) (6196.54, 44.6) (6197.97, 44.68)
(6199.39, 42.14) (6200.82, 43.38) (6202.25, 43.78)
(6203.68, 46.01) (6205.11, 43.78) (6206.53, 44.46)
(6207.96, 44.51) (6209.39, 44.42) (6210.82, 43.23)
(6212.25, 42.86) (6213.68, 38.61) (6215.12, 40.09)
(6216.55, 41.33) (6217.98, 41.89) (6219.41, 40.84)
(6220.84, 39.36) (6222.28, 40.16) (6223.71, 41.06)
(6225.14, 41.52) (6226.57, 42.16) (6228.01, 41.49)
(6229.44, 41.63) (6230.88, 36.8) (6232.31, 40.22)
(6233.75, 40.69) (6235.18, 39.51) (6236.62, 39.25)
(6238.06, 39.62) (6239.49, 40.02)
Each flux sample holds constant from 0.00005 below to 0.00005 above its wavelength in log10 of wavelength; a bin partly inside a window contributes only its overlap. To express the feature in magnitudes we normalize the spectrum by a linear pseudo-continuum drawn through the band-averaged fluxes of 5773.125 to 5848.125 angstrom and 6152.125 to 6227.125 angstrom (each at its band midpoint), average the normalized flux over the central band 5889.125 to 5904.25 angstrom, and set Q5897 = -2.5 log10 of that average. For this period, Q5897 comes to 0.426 mag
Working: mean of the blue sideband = 43.1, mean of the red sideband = 41.6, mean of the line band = 28.9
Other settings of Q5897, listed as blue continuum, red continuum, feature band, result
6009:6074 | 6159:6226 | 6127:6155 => -0.016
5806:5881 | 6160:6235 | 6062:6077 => -0.069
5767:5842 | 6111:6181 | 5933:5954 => -0.030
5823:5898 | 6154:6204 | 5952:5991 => -0.075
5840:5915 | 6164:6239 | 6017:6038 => -0.090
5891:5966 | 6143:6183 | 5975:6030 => -0.057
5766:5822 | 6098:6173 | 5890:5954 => 0.052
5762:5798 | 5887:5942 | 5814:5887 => -0.057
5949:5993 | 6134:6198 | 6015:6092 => -0.047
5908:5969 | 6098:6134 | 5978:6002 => -0.013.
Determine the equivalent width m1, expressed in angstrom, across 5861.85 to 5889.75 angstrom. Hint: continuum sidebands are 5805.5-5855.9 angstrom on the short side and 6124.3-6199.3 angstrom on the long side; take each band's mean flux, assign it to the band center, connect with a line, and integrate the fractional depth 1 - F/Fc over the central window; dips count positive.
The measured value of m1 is 1.68 angstrom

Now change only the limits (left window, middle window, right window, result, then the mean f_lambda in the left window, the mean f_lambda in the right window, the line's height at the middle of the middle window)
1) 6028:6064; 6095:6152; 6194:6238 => 1.5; 45.1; 42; 43.7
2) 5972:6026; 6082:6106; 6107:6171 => -0.1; 43.3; 41.5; 42.1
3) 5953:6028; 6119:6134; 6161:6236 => 0.2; 43.3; 41.4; 42.1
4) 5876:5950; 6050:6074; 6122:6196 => -2.4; 39.6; 41.6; 40.8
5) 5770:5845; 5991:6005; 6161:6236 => -0.5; 43.1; 41.4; 42.3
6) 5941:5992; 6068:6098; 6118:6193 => -1.5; 43.3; 41.4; 42.1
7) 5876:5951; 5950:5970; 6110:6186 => -1.7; 39.6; 41.8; 40.1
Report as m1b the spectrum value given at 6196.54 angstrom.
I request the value 44.6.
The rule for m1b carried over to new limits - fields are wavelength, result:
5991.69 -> 42.35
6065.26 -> 39.53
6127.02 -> 43.78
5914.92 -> 40.59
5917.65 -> 43.29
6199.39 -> 42.14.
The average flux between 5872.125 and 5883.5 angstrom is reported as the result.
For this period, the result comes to 43.1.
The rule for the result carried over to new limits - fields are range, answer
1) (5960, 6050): 43.8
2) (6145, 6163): 40.7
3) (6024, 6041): 44.6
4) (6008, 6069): 44.2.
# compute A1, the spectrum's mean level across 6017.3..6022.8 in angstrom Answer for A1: 42.5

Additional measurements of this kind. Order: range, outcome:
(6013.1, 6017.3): 41.7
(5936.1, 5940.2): 44.9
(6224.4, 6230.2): 41.7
